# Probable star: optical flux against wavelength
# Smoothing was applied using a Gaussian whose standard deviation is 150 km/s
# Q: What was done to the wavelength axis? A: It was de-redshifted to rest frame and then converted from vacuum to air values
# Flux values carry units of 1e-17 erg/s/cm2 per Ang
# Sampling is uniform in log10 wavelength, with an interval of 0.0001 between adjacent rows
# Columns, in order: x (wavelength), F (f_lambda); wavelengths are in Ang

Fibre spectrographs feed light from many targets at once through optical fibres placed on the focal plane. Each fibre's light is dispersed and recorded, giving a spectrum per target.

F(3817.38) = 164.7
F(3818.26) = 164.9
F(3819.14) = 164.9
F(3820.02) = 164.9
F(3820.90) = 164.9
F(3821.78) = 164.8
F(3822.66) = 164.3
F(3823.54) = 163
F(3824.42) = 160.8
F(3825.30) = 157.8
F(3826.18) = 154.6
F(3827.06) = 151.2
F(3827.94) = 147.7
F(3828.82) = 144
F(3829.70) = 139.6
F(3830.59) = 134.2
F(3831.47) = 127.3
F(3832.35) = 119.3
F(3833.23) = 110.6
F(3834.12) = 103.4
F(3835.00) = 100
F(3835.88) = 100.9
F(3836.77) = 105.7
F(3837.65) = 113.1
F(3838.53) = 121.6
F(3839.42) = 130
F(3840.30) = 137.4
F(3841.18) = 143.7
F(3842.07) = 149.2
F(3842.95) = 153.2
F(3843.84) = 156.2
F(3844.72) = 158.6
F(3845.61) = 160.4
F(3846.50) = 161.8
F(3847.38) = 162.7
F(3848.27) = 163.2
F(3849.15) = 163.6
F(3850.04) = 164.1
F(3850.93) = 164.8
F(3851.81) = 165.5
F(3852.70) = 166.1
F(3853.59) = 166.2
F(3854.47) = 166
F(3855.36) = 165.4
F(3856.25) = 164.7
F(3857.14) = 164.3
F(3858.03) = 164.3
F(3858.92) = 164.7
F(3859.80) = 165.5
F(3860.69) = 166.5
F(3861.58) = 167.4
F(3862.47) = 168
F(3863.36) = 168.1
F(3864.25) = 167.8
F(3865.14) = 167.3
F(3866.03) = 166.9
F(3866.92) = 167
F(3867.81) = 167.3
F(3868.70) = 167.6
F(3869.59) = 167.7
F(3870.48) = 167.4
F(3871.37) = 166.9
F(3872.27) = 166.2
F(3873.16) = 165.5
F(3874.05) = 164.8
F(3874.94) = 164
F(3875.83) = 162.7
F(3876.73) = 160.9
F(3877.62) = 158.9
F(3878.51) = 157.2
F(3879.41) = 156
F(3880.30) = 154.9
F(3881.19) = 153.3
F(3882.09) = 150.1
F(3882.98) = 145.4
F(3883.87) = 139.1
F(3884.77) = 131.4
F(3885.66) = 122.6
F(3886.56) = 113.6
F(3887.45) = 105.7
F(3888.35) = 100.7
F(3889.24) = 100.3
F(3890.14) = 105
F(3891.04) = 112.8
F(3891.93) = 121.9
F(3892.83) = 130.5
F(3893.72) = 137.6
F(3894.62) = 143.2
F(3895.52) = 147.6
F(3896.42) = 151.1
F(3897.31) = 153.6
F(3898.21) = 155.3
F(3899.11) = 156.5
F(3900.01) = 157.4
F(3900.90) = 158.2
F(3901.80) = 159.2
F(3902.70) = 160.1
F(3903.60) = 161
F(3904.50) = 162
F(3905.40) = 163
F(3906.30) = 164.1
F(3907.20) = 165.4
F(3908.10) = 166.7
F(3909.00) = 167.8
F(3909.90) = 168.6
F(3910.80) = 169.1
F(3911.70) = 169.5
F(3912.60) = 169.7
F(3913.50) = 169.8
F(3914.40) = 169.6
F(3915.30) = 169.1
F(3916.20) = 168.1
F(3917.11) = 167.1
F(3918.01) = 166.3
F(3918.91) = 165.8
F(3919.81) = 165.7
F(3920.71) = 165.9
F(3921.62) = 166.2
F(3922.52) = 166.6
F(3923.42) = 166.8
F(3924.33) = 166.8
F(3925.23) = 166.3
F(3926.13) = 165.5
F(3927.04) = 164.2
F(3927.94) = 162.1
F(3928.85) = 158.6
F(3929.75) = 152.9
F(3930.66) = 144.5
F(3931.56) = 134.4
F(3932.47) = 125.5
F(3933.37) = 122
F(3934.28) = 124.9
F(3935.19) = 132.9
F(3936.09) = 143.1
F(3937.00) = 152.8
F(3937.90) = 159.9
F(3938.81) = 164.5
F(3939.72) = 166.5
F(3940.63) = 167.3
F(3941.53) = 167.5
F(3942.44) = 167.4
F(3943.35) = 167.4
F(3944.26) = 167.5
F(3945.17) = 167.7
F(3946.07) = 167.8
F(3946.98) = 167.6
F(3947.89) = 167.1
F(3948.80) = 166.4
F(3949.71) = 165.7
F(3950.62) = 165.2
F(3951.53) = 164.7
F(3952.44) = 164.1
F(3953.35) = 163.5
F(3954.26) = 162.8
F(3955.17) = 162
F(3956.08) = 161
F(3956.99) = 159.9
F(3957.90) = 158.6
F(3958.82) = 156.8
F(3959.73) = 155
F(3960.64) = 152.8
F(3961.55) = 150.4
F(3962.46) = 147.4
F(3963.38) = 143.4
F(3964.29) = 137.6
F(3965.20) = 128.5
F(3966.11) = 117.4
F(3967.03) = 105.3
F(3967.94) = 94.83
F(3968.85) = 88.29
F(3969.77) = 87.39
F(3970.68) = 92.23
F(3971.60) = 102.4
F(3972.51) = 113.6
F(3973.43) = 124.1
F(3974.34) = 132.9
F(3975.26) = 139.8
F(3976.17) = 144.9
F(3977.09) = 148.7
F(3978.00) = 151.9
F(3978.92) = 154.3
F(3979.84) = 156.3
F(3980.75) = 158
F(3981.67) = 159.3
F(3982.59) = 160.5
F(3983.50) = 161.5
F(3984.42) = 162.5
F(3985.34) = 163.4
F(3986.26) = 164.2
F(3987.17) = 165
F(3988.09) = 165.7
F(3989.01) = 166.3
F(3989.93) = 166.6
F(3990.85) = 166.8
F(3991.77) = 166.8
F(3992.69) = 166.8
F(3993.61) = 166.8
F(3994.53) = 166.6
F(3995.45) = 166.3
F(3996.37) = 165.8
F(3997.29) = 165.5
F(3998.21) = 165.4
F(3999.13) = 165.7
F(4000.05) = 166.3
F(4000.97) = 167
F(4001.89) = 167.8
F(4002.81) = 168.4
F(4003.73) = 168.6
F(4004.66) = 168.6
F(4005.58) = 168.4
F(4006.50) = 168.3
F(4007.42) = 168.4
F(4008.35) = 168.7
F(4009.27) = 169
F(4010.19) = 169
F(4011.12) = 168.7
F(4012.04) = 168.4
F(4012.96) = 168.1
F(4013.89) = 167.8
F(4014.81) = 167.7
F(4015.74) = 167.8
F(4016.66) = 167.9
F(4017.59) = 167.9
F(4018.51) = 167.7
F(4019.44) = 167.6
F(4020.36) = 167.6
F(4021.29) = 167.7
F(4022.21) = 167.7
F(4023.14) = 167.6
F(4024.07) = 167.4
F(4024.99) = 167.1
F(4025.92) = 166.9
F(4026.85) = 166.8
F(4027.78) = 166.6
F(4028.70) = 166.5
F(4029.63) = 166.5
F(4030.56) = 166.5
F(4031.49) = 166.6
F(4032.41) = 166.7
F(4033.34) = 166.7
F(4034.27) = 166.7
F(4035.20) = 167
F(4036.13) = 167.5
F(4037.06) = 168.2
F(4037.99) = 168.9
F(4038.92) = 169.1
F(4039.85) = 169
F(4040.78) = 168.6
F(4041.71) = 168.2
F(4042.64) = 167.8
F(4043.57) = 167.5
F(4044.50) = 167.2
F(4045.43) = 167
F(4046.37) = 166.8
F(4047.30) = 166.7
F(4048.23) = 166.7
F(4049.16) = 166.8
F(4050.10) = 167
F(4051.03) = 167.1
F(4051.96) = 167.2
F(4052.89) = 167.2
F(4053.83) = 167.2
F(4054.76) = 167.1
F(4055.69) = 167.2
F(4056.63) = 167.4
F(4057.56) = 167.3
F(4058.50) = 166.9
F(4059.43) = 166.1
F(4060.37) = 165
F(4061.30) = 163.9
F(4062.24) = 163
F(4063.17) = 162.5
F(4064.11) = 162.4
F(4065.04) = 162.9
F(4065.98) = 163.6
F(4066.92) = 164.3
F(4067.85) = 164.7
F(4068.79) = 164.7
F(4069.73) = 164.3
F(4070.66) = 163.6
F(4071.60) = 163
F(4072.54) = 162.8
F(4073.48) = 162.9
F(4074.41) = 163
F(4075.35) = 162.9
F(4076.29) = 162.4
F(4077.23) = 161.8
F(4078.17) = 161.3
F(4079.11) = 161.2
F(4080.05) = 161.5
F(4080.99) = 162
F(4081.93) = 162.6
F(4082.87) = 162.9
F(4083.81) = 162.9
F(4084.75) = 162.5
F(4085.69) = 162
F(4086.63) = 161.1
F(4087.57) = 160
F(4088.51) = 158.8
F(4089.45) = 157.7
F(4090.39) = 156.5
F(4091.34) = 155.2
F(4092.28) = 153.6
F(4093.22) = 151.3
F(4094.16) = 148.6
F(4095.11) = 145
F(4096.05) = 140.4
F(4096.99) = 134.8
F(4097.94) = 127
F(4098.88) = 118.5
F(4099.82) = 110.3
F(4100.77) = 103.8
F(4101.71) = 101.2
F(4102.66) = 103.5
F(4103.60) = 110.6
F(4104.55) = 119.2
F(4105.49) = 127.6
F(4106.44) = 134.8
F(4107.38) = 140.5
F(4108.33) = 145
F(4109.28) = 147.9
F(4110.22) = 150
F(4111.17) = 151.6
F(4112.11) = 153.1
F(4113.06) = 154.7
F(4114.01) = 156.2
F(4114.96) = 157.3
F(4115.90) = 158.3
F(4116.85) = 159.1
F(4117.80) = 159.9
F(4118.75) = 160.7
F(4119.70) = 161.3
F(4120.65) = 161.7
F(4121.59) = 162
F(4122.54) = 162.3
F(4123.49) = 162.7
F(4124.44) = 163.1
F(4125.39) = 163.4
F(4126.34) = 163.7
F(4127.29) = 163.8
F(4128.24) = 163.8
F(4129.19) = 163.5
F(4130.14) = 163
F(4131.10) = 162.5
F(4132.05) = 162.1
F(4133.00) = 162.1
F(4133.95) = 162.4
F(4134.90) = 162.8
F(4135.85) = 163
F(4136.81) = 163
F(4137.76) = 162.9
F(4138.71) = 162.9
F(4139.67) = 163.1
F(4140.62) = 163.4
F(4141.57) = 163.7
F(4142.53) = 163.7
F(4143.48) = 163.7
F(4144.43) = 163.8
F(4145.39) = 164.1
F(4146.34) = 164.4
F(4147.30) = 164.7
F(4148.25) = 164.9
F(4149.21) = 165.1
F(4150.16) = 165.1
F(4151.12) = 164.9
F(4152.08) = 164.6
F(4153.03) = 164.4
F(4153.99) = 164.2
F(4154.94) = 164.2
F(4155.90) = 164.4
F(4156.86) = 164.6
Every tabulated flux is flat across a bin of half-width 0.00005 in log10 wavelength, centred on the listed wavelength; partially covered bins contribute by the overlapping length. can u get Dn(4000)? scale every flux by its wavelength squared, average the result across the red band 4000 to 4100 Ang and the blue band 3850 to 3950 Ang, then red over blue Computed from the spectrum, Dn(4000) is 1.1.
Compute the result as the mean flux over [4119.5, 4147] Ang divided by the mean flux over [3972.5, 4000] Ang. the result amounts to 1.03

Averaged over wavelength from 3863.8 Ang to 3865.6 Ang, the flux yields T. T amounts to 168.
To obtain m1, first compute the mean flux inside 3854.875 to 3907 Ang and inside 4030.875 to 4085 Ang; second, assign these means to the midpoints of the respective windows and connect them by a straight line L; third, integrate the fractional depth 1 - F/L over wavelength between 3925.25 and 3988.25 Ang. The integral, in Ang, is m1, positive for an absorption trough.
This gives 3.6 Ang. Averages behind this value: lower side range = 152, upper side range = 165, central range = 149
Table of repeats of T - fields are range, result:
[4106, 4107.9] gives 138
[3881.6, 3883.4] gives 148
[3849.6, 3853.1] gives 165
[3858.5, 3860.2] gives 166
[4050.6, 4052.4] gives 167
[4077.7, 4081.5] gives 161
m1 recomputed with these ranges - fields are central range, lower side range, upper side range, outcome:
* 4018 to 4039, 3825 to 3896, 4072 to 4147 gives -2.16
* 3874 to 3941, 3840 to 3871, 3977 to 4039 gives 4.94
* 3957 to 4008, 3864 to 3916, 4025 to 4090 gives 3.02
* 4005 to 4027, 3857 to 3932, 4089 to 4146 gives -2.10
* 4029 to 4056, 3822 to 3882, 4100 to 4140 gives -2.71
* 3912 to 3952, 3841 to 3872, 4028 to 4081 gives 1.02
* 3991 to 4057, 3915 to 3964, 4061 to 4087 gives -2.49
